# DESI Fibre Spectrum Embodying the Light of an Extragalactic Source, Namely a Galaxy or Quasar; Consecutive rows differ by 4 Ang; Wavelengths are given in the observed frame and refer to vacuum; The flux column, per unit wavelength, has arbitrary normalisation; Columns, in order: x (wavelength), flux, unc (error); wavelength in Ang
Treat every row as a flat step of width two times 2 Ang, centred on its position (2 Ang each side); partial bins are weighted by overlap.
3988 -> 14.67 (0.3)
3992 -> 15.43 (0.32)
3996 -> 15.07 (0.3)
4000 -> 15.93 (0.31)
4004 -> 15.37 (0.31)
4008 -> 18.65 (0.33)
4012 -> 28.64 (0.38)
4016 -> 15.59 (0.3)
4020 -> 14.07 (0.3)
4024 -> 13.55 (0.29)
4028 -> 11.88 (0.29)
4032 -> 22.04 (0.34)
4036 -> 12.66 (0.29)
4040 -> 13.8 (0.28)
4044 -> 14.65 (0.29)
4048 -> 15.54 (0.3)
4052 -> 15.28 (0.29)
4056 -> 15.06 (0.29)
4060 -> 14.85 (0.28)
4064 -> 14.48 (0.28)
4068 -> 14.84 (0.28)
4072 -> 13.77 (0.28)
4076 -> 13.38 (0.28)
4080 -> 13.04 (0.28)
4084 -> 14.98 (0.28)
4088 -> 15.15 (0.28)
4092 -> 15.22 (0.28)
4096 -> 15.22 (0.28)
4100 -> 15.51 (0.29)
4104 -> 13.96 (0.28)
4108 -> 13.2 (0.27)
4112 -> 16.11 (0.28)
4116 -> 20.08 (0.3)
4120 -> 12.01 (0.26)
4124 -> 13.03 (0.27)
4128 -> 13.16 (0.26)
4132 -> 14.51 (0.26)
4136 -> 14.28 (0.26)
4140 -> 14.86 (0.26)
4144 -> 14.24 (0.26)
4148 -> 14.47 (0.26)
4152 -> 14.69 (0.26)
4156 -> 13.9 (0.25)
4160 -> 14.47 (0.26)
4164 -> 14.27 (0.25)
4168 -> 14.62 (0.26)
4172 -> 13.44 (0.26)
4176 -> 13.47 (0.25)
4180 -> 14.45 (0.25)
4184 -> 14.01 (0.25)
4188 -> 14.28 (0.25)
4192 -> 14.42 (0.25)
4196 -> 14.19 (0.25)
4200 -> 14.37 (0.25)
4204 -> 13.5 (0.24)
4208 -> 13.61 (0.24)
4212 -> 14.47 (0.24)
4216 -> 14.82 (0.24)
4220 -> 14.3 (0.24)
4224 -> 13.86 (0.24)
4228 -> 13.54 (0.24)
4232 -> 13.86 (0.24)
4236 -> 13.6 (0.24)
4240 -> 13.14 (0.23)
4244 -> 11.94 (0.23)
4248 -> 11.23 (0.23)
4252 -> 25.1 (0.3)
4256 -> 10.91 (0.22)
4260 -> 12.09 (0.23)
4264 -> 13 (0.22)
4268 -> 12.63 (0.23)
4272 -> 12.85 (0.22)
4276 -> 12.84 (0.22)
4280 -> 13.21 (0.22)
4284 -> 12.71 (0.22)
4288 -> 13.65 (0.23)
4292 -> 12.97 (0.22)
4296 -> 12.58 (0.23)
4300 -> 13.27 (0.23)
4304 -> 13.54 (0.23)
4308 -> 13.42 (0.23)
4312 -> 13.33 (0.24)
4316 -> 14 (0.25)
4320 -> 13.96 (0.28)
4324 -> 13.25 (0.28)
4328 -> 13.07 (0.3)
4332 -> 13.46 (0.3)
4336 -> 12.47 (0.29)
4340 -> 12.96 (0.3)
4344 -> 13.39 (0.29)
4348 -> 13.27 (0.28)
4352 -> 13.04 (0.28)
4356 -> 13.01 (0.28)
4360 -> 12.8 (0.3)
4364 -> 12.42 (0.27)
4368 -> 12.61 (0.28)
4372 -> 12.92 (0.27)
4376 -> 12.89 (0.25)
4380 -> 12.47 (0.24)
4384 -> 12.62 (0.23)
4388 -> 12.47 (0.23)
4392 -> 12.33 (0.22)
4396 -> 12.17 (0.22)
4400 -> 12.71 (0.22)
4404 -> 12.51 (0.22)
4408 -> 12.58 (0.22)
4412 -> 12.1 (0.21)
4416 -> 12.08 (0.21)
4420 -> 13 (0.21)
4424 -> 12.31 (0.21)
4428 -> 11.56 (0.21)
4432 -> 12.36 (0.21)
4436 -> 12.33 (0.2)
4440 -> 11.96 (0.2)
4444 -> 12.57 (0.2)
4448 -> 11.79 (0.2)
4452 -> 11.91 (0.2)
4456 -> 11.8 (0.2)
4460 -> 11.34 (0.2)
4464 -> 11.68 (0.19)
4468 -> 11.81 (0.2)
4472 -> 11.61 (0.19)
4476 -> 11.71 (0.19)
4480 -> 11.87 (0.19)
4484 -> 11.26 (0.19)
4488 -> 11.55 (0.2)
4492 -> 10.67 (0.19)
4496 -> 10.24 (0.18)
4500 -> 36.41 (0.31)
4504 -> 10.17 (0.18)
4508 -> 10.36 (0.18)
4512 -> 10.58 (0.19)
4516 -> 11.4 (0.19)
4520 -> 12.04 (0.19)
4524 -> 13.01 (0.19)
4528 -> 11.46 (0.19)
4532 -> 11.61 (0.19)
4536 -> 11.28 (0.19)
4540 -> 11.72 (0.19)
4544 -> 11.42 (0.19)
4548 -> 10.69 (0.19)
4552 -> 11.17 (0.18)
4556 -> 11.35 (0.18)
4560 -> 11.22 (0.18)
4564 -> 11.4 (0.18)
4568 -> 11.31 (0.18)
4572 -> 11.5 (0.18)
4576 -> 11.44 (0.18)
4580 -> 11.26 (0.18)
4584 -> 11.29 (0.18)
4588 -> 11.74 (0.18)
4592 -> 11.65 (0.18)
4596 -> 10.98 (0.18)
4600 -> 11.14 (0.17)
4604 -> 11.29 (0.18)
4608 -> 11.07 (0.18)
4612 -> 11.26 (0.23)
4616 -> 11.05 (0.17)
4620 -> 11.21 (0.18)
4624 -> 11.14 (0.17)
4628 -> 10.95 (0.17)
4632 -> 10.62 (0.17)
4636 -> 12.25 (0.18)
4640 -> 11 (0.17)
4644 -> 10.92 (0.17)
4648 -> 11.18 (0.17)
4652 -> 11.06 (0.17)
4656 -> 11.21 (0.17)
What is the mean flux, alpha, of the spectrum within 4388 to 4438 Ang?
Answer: 12.3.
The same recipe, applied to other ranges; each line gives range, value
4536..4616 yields 11.3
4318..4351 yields 13.2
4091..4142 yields 14.7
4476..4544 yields 12.8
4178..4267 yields 14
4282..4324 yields 13.3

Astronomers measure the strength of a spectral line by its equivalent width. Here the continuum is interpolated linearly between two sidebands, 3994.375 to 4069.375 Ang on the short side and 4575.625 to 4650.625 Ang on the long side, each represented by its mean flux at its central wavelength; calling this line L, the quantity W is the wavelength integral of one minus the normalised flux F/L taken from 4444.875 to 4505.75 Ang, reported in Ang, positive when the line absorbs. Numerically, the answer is -3.7 Ang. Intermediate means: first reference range 15.9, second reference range 11.2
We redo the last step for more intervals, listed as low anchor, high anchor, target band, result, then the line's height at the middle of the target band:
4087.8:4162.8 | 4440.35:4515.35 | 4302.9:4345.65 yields 0.60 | 13.5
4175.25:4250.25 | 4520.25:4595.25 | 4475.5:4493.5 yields 0.84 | 12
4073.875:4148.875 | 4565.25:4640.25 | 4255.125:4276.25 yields 1.71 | 13.5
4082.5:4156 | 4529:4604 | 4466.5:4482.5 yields 0.39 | 12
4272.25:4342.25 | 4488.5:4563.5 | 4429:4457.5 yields 1.59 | 12.8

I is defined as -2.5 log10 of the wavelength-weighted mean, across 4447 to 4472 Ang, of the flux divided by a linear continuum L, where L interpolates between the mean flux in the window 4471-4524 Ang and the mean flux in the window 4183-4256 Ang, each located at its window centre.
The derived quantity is 0.13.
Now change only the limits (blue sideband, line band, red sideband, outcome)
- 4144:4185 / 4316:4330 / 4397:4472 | -0.04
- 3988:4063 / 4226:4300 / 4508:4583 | 0.04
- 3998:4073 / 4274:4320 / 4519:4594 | 0.03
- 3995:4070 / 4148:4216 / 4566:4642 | 0.04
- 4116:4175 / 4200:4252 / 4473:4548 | -0.01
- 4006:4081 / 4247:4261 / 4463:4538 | -0.08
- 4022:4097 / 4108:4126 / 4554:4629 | -0.05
